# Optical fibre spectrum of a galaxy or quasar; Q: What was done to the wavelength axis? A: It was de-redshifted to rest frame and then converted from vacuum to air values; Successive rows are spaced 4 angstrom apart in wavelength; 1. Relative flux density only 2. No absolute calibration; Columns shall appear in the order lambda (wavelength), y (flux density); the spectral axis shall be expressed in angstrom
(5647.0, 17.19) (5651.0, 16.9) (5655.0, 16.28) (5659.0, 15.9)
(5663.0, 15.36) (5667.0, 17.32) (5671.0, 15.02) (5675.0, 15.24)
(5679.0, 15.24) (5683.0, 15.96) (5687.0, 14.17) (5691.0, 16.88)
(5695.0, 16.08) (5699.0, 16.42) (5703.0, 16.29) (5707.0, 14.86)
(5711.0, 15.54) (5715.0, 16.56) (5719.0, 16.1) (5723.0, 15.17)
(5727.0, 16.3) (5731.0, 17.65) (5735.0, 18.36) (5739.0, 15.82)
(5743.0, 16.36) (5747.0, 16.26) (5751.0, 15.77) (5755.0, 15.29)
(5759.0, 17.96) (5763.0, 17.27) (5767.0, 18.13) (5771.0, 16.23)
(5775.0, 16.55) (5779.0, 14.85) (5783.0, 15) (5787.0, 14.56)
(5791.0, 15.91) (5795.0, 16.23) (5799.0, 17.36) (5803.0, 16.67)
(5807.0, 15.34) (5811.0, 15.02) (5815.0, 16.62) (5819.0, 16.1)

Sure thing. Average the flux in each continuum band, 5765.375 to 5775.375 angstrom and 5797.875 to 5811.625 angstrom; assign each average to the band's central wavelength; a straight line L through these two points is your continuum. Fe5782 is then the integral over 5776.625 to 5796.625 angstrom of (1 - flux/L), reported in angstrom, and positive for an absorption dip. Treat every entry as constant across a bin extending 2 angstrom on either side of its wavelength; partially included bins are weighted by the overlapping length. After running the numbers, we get 1.52 angstrom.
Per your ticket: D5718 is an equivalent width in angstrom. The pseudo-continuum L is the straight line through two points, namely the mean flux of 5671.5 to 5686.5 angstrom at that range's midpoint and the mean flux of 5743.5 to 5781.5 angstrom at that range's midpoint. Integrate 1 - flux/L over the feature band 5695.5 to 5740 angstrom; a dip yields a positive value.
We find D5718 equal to -1.2 angstrom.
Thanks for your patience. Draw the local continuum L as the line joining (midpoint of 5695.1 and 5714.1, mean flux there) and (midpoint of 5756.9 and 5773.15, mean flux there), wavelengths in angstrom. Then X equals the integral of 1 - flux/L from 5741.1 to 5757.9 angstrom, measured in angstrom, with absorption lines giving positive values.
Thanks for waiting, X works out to 0.9 angstrom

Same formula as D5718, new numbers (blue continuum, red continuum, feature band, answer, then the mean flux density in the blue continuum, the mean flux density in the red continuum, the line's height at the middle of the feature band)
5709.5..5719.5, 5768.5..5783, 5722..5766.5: -1.91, 16.1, 15.8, 16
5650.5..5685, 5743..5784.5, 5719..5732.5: -0.11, 15.9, 16.3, 16.2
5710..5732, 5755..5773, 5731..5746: -0.30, 16.2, 17.2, 16.6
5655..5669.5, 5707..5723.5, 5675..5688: 0.66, 16.2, 15.8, 16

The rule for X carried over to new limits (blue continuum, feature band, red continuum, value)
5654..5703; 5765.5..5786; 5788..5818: 0.0 angstrom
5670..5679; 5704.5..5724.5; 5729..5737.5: 1.6 angstrom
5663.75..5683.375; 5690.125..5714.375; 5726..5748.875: 0.3 angstrom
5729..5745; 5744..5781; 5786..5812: 0.3 angstrom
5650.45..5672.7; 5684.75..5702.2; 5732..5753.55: 0.4 angstrom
